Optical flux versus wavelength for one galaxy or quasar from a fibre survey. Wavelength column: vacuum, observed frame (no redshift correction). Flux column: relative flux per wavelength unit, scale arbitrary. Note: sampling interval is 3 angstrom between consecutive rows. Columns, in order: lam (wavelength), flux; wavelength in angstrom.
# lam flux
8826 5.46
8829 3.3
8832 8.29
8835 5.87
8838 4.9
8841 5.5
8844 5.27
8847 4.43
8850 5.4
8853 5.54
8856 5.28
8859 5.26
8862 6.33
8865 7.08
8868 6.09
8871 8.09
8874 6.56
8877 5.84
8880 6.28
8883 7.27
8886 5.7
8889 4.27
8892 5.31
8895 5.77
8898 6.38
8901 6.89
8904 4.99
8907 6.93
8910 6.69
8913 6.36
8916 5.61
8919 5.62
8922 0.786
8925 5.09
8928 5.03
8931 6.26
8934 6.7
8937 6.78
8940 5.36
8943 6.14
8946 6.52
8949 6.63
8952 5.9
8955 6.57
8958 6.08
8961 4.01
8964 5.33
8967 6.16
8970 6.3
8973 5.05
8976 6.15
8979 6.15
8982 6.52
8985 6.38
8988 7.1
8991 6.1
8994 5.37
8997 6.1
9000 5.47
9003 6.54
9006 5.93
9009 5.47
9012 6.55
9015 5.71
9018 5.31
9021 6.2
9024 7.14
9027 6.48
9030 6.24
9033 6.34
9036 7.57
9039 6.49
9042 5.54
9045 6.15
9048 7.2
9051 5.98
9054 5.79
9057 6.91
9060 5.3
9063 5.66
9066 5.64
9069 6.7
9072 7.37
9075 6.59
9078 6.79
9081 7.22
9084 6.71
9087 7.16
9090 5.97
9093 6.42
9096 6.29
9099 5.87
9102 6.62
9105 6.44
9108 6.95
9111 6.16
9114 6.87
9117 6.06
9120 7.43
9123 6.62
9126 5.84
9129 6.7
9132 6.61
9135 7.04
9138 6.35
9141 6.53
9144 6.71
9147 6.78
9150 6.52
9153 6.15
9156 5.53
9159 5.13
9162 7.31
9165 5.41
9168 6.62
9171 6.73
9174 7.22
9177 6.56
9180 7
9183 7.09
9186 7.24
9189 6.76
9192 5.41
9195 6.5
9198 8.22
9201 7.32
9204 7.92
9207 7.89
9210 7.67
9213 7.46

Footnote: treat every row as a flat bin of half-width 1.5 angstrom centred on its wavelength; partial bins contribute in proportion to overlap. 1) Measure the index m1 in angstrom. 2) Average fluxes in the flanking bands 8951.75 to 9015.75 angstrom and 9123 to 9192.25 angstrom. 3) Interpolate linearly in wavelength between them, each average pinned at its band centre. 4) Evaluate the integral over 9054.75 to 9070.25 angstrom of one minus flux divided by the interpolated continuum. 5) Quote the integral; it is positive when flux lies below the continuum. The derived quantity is 0.5 angstrom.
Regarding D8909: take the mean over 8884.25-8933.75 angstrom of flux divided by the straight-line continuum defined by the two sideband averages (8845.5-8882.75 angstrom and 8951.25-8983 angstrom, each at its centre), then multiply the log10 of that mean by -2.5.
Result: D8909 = 0.08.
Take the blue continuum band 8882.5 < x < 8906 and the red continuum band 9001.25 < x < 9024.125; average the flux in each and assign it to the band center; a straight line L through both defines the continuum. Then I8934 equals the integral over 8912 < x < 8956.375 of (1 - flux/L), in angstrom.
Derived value 1.45 angstrom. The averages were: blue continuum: 5.78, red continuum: 6.04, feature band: 5.68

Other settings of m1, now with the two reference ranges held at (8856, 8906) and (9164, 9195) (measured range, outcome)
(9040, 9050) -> 0.16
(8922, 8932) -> 2.38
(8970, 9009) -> 1.49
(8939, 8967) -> 1.67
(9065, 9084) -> -0.90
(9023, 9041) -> -0.84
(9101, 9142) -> -0.42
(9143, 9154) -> 0.03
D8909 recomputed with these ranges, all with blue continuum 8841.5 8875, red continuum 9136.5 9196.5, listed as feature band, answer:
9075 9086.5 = -0.09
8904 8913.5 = -0.07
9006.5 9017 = 0.06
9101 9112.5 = -0.03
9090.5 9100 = 0.03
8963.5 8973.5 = 0.06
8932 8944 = -0.03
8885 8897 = 0.13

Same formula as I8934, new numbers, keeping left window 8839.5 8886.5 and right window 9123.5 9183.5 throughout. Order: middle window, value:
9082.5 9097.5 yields -0.31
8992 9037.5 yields 0.68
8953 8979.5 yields 1.84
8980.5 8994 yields -0.41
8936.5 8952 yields -0.20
